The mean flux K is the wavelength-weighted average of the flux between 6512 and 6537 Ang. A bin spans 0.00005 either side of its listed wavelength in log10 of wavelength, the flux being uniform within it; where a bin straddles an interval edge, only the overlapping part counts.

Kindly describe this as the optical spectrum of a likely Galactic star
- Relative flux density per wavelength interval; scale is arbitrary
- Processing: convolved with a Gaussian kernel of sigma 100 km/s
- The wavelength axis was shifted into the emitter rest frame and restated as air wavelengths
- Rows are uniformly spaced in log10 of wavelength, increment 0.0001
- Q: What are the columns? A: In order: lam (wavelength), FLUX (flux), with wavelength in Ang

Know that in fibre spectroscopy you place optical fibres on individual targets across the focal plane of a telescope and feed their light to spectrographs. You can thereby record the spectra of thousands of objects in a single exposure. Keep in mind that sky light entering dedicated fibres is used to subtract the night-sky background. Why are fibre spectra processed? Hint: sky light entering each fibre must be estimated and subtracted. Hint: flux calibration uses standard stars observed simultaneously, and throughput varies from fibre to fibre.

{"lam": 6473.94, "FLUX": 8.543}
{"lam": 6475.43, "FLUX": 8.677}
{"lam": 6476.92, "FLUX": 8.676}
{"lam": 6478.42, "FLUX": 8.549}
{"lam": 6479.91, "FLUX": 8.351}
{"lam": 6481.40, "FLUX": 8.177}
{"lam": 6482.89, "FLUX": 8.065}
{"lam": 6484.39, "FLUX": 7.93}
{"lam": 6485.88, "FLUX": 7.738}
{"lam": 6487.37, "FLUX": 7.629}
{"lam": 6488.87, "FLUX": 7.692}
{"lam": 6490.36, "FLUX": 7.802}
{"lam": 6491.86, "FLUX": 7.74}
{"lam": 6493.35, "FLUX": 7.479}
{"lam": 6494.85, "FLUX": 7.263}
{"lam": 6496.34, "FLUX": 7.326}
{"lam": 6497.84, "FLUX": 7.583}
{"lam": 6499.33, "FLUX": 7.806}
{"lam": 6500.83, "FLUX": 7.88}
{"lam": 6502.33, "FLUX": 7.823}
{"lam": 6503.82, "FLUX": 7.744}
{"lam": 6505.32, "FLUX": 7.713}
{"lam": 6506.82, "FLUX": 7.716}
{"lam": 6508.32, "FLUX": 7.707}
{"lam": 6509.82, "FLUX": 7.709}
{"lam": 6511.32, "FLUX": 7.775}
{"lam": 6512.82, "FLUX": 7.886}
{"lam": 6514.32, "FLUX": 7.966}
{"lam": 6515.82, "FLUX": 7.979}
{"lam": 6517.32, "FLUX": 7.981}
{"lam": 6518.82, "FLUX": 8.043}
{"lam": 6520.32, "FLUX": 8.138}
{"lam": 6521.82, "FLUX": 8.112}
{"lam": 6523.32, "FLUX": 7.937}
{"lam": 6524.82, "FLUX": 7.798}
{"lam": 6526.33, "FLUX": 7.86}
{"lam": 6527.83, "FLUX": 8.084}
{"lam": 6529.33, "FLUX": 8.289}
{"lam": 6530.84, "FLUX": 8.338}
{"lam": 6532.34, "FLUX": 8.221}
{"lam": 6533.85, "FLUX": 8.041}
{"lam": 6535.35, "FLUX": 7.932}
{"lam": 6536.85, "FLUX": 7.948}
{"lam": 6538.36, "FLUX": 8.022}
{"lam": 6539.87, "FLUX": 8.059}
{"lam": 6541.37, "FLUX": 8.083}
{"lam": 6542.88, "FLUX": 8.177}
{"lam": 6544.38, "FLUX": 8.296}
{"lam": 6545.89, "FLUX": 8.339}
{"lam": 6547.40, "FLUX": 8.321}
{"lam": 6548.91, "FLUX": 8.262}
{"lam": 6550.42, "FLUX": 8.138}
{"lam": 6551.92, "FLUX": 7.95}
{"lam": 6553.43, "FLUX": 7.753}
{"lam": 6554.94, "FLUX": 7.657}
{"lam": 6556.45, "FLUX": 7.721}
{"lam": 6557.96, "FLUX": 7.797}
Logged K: 8.04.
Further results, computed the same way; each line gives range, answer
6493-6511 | 7.65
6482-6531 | 7.83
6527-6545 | 8.13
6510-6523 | 7.97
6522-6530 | 8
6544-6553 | 8.2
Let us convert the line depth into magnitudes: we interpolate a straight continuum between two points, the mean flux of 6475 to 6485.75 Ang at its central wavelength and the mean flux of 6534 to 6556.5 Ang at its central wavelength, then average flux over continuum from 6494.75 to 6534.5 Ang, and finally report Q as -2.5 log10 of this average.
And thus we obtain 0.038 mag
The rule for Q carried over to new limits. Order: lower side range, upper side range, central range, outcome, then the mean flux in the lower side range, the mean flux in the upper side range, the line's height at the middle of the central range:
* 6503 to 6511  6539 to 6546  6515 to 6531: -0.02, 7.72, 8.18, 7.93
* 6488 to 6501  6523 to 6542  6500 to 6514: 0.00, 7.61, 8.05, 7.75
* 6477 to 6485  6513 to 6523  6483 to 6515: 0.06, 8.25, 8.03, 8.14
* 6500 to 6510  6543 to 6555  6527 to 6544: -0.01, 7.75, 8.12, 8.01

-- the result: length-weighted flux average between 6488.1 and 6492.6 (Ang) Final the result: 7.73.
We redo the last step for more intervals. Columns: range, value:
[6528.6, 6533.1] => 8.27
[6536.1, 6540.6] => 8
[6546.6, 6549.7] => 8.27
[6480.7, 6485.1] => 8.05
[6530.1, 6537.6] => 8.1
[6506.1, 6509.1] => 7.7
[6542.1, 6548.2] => 8.28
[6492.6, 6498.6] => 7.42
